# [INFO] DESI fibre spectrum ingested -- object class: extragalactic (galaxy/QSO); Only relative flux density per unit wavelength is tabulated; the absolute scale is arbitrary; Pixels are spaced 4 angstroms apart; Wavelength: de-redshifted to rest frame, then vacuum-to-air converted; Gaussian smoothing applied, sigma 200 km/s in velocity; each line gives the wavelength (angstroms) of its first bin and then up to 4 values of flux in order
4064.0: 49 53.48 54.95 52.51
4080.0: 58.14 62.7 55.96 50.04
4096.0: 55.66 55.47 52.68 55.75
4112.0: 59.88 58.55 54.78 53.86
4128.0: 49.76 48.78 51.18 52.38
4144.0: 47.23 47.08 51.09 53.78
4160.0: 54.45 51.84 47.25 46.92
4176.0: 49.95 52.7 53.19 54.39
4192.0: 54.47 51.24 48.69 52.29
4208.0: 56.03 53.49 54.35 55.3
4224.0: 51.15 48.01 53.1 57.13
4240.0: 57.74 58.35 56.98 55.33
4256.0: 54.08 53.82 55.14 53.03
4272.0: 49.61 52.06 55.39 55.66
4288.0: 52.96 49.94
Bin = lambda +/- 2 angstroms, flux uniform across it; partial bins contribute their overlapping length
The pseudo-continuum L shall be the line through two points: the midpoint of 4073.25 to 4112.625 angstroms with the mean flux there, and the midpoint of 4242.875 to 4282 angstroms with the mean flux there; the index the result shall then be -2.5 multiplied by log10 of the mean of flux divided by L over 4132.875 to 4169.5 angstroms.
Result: 0.09 mag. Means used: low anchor 55.7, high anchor 54.3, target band 50.7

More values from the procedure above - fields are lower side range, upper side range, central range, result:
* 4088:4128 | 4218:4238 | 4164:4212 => 0.040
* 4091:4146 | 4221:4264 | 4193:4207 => 0.057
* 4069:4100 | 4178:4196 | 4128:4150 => 0.106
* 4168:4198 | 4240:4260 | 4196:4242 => 0.014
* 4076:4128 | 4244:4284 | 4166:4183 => 0.117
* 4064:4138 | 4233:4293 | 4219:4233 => 0.061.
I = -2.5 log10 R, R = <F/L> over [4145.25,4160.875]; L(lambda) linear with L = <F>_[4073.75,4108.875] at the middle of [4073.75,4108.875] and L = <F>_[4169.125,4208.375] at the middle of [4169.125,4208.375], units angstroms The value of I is 0.039 mag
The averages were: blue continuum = 55.4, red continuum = 51.7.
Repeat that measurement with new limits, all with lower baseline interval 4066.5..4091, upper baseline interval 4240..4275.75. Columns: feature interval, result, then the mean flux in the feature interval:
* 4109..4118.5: -0.05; 58.6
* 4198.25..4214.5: 0.05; 52.7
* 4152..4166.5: 0.05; 52.8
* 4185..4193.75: 0.02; 54.3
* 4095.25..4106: 0.03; 54.5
